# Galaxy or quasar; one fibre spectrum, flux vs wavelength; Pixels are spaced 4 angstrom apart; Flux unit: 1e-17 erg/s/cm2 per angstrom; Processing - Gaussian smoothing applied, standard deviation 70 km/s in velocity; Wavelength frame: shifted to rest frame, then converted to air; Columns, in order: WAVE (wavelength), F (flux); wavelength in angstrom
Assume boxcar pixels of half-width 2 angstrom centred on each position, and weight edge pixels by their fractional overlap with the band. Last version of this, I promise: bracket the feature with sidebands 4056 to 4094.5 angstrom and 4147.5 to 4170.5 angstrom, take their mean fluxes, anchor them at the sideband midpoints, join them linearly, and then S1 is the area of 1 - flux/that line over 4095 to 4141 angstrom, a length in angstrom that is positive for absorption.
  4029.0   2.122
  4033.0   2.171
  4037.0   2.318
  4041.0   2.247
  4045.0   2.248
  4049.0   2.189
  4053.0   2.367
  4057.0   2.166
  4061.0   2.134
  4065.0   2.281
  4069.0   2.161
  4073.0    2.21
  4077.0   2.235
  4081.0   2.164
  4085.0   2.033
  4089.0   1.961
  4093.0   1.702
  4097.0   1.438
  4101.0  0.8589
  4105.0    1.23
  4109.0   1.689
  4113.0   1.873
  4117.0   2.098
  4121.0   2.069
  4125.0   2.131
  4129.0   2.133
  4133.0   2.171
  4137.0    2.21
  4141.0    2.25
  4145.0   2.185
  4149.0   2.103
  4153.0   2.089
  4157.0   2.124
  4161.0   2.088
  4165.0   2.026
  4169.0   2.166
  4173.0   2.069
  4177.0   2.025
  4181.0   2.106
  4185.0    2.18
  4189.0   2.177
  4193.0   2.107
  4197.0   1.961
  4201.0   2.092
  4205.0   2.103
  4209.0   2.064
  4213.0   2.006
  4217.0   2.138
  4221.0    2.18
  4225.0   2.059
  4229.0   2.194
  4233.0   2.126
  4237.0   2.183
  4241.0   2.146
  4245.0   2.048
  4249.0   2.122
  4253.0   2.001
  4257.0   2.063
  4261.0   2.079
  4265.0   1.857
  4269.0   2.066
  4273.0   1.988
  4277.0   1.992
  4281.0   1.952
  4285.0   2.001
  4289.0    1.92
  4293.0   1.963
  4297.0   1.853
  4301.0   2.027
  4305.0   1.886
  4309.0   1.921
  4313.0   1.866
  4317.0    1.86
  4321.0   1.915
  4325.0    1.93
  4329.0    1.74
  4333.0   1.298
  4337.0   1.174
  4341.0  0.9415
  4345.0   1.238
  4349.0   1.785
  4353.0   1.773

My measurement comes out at 6.0 angstrom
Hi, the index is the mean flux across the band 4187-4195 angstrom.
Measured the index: 2.14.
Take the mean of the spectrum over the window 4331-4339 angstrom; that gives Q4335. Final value 1.24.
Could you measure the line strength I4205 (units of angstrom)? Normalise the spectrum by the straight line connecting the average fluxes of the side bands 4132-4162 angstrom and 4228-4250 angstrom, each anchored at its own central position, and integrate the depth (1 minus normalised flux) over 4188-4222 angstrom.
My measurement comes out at 0.9 angstrom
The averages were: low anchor 2.15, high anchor 2.13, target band 2.09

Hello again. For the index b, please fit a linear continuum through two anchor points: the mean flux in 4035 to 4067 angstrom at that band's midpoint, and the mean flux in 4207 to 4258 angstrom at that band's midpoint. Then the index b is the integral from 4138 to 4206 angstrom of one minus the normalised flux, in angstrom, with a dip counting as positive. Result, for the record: 1.3 angstrom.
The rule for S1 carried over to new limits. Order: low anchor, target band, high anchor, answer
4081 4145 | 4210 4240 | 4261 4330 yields -3.4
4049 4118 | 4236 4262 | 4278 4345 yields -4.2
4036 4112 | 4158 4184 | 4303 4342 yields -3.2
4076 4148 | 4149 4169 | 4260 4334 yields -1.9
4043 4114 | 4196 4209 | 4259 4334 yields -0.9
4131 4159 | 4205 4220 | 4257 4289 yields -0.1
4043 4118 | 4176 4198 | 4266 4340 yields -2.4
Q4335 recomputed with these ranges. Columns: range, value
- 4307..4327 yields 1.9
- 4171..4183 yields 2.07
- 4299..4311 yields 1.94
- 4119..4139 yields 2.14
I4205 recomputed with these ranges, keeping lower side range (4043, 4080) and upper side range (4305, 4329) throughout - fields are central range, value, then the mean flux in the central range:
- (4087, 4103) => 5.1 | 1.49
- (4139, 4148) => -0.4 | 2.2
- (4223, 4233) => -0.6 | 2.13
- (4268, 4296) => -0.7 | 1.98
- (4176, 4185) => -0.1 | 2.1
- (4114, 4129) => 0.4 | 2.09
